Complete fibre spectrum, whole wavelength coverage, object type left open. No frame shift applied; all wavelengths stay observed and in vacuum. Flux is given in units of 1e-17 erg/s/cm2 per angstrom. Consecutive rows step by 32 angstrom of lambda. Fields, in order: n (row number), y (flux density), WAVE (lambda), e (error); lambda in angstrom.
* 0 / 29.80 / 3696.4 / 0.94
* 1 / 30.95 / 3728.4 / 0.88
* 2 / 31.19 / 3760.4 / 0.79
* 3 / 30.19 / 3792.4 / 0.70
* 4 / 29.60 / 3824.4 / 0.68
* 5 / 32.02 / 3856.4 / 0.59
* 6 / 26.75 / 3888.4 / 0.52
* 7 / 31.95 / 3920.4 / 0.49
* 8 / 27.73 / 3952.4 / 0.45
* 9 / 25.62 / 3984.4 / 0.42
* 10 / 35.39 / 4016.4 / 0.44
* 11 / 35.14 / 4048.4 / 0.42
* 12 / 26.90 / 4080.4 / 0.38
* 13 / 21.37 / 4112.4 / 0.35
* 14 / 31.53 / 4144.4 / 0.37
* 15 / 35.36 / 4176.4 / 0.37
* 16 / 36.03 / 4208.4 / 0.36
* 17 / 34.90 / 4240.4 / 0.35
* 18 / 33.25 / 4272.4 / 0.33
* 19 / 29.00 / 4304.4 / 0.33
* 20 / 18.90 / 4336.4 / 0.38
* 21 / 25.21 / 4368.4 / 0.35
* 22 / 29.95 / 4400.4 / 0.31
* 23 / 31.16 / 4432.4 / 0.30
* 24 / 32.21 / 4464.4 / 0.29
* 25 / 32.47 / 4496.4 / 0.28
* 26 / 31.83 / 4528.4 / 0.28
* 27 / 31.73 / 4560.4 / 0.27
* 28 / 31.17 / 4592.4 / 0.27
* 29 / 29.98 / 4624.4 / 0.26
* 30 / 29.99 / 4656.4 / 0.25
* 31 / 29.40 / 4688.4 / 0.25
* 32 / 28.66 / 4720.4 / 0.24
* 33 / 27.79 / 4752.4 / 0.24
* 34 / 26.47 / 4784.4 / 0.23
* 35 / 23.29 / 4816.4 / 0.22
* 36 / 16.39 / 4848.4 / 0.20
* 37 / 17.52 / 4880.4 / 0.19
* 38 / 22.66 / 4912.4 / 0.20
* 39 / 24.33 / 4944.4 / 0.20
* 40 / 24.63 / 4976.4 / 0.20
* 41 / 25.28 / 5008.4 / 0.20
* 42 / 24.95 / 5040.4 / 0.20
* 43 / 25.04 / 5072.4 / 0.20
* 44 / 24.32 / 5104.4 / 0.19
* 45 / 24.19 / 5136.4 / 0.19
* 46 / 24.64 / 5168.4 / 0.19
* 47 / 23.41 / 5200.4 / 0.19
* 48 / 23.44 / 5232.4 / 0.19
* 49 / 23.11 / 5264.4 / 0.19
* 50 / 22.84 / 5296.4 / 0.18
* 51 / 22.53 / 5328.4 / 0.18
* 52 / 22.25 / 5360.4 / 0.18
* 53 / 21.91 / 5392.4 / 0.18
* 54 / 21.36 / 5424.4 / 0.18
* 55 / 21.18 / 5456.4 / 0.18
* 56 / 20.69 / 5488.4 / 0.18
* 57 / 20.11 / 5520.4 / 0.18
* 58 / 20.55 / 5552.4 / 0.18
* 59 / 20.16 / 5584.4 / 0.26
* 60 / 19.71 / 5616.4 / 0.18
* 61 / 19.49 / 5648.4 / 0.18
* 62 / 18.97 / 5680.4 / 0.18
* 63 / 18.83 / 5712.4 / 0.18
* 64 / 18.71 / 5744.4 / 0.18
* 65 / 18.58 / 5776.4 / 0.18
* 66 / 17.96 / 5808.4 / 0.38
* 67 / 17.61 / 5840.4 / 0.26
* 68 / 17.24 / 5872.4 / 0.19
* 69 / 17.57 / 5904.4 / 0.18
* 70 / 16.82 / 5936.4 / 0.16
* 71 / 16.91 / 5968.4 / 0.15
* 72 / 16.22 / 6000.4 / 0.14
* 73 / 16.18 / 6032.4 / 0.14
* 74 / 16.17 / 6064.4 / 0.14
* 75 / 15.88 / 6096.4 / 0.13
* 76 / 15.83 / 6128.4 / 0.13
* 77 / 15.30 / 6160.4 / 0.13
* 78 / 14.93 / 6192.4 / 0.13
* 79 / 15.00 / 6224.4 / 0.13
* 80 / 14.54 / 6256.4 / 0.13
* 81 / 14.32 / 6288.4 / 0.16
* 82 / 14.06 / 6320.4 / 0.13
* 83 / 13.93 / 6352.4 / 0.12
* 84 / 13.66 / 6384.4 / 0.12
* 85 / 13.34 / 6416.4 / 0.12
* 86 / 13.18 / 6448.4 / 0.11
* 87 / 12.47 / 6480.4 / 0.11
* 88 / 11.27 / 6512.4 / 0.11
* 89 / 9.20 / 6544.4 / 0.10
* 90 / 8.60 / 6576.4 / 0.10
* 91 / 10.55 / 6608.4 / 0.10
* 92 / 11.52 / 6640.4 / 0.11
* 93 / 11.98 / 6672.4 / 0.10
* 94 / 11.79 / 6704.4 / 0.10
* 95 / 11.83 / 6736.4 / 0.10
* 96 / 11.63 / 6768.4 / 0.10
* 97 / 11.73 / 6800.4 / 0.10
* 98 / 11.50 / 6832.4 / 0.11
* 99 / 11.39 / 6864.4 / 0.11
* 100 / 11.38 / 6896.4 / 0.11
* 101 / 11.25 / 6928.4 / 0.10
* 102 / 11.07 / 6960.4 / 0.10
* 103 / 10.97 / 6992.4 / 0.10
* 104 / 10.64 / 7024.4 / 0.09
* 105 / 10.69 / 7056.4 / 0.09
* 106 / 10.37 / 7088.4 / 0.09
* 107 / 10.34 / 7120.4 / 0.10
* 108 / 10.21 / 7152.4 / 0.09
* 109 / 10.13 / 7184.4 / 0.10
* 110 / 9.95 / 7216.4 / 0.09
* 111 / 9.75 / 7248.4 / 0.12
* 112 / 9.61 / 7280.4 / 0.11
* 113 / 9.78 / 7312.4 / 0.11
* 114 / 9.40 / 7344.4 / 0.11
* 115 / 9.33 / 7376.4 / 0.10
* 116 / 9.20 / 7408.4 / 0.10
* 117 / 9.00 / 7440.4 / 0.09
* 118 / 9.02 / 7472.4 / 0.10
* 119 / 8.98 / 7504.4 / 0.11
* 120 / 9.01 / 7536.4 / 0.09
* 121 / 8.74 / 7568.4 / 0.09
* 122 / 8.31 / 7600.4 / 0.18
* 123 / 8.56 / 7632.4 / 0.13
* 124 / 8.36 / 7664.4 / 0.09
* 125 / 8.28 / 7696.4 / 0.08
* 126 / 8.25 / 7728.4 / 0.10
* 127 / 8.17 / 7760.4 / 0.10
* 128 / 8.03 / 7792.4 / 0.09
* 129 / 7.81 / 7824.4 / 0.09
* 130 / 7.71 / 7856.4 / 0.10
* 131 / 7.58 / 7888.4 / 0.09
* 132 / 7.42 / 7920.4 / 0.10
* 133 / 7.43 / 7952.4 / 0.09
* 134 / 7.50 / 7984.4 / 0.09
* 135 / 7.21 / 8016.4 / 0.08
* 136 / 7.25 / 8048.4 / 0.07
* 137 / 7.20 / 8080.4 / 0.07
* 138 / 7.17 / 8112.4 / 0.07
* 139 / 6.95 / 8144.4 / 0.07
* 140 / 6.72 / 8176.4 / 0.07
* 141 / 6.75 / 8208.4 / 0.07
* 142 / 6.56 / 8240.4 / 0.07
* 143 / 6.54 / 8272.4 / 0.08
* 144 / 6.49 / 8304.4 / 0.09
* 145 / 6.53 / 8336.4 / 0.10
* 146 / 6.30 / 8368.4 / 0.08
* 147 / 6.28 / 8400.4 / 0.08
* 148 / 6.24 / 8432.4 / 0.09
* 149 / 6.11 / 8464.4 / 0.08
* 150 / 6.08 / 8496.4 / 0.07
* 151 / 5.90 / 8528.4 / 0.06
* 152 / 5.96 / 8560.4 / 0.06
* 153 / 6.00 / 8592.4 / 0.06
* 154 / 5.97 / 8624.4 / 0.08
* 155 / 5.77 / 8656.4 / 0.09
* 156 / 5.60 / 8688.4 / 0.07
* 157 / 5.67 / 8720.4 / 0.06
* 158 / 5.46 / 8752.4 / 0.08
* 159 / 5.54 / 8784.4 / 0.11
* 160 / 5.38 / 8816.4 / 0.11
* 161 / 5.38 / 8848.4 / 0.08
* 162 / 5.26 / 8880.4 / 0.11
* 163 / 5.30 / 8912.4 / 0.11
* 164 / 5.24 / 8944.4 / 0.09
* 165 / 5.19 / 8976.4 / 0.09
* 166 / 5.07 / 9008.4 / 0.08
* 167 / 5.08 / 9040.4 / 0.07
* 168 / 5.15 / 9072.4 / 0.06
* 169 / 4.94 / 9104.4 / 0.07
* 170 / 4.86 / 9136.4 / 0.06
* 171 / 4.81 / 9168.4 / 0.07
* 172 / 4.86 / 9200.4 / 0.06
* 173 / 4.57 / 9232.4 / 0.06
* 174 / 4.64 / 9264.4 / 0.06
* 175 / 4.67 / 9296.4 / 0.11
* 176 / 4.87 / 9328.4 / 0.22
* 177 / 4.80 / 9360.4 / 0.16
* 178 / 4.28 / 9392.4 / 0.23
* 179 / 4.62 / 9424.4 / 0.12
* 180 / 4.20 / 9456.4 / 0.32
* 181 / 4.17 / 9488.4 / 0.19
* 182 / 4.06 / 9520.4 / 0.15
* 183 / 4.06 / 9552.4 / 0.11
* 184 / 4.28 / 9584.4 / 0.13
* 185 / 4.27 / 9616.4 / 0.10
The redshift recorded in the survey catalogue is 0.000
